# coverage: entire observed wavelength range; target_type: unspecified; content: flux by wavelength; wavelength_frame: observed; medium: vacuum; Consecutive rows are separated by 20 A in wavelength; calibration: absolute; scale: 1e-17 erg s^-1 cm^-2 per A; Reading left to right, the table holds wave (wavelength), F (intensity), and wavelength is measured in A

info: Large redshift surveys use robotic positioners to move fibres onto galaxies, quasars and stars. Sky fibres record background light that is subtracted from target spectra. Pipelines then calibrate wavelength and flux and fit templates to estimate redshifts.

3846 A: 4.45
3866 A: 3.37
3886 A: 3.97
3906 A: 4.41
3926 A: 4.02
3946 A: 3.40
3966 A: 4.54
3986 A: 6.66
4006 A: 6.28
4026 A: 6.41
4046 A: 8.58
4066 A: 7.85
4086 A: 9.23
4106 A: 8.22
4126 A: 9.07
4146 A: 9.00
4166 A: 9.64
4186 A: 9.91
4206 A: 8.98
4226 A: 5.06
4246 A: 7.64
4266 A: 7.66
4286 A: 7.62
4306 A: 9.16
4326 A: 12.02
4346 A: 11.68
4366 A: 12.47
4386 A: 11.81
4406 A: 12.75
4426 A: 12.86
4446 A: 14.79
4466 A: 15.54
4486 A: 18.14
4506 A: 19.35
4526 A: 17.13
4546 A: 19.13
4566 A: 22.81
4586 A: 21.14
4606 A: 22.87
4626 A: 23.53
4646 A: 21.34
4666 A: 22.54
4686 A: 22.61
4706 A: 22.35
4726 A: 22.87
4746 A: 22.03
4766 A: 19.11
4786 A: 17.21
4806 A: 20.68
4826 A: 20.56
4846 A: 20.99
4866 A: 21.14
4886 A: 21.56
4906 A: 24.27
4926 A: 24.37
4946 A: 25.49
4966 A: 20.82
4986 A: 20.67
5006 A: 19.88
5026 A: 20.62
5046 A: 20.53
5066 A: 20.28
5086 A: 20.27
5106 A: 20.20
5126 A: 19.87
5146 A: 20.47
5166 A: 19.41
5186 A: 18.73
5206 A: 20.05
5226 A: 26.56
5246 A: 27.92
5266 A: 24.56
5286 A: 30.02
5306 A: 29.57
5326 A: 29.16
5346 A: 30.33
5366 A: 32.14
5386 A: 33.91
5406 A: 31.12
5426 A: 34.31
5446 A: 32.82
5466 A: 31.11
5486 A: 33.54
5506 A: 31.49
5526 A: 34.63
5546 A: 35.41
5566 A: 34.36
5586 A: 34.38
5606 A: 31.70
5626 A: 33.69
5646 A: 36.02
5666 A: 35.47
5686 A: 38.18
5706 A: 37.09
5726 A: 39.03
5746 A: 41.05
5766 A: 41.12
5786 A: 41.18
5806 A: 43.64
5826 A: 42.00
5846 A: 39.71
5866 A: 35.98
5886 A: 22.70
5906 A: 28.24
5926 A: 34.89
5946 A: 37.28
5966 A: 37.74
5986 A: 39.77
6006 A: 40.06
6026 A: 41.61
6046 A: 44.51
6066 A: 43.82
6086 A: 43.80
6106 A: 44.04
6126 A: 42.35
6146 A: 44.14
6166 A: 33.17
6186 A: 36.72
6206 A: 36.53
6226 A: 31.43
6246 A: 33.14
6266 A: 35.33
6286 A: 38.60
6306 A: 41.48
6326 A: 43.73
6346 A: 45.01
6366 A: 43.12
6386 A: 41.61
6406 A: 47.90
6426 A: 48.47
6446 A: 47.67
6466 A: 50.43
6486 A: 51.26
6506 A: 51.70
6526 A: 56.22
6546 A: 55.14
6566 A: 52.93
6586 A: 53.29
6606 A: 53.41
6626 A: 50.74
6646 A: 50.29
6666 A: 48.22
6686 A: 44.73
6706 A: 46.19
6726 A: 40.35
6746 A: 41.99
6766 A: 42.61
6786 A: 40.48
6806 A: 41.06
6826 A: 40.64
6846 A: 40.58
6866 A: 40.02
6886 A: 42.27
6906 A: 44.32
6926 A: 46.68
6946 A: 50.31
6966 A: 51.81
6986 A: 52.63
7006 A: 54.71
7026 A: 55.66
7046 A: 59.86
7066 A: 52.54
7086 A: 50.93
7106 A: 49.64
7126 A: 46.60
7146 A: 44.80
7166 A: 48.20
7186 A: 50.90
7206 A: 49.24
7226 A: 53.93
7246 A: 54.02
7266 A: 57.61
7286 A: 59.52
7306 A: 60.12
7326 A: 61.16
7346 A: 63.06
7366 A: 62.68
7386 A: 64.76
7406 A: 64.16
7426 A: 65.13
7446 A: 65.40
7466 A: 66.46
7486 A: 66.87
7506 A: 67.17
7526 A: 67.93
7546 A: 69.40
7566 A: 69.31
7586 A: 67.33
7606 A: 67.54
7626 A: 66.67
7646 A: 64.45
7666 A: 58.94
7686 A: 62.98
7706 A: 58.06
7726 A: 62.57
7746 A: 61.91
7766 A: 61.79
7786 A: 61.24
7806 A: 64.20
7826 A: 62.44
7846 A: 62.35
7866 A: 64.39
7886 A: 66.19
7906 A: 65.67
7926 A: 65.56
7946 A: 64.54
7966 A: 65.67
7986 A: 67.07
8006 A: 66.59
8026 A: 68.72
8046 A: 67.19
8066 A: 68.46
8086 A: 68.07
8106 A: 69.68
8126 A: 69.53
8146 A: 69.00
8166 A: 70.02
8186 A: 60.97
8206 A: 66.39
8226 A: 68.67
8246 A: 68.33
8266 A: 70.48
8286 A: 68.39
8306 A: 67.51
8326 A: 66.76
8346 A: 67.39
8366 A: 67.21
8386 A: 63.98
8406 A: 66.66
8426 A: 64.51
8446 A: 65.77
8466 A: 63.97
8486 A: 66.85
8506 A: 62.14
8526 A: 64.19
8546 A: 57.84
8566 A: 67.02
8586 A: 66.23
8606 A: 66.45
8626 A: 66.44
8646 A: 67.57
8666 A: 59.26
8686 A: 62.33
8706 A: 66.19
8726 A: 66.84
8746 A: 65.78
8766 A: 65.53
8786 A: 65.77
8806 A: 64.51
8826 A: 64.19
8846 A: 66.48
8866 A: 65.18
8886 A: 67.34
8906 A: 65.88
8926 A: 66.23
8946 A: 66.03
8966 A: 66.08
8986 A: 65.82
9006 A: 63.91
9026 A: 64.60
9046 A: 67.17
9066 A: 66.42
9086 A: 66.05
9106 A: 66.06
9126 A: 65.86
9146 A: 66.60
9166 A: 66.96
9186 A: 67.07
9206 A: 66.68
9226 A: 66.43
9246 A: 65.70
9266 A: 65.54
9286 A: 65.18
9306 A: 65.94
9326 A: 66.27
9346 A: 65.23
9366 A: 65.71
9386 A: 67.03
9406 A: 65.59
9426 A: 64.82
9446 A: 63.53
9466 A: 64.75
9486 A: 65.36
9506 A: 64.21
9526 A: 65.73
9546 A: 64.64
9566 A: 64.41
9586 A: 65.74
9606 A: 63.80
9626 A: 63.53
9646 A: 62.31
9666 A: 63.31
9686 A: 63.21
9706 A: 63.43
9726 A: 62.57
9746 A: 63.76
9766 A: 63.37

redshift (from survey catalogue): 0.000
